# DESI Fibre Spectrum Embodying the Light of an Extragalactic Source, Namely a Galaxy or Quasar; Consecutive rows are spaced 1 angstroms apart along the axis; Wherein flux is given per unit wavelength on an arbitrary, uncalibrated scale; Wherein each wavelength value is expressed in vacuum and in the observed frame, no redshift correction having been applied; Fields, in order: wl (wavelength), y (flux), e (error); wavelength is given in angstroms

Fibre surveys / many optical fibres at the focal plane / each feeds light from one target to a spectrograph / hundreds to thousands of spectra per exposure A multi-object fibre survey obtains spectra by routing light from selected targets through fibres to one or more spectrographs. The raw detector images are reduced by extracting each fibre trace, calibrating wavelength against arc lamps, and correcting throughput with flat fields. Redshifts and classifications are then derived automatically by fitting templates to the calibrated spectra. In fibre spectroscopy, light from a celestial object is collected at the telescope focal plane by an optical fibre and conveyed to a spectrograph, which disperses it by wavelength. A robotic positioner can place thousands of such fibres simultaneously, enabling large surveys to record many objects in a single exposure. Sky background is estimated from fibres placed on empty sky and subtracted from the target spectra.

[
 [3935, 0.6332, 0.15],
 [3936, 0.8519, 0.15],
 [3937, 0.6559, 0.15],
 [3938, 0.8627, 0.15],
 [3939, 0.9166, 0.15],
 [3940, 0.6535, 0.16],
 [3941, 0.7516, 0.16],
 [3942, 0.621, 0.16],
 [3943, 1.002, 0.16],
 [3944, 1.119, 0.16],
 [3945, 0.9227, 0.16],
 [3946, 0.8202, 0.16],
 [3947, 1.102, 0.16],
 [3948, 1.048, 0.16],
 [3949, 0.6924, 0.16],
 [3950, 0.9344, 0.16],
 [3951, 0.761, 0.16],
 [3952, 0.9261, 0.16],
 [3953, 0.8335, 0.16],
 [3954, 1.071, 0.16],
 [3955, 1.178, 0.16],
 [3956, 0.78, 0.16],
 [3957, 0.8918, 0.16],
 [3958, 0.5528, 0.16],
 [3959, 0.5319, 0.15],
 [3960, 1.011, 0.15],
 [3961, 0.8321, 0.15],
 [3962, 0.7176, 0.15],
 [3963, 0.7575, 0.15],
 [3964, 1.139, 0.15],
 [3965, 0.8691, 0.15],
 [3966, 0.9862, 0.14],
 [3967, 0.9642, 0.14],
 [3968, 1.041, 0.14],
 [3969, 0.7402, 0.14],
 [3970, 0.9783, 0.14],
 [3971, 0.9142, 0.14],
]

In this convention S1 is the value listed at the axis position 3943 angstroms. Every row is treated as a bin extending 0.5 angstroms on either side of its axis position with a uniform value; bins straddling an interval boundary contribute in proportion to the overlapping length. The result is 1.002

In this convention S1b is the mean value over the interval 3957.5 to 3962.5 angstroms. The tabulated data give 0.729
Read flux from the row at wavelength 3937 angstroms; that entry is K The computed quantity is 0.6559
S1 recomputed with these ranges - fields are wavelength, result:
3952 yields 0.9261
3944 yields 1.119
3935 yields 0.6332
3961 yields 0.8321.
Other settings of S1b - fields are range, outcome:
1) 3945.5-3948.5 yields 0.99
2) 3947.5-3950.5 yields 0.892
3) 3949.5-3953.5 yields 0.864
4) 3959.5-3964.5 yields 0.891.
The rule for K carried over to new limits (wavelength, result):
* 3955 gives 1.178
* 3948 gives 1.048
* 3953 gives 0.8335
